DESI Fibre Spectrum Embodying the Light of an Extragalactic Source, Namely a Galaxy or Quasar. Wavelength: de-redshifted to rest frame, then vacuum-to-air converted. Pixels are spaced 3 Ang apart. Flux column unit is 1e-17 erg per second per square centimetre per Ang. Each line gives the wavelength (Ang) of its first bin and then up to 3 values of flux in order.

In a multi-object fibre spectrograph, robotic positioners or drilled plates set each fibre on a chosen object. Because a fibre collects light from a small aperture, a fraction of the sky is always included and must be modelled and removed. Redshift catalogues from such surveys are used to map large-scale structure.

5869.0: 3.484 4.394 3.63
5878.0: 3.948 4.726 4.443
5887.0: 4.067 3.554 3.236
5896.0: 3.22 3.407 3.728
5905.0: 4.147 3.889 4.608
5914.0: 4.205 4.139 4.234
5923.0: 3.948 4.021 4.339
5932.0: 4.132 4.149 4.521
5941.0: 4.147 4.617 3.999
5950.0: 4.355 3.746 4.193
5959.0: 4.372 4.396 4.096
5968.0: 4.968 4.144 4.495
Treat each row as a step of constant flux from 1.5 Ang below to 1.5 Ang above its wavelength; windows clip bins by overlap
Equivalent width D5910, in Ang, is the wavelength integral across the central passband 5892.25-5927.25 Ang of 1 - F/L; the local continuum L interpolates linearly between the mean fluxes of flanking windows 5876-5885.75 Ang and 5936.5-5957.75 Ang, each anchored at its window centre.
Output 3.03 Ang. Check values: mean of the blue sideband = 4.33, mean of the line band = 3.91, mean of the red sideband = 4.23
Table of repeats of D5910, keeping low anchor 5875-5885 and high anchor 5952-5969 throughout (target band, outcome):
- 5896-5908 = 1.6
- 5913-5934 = 0.6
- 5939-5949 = 0.0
